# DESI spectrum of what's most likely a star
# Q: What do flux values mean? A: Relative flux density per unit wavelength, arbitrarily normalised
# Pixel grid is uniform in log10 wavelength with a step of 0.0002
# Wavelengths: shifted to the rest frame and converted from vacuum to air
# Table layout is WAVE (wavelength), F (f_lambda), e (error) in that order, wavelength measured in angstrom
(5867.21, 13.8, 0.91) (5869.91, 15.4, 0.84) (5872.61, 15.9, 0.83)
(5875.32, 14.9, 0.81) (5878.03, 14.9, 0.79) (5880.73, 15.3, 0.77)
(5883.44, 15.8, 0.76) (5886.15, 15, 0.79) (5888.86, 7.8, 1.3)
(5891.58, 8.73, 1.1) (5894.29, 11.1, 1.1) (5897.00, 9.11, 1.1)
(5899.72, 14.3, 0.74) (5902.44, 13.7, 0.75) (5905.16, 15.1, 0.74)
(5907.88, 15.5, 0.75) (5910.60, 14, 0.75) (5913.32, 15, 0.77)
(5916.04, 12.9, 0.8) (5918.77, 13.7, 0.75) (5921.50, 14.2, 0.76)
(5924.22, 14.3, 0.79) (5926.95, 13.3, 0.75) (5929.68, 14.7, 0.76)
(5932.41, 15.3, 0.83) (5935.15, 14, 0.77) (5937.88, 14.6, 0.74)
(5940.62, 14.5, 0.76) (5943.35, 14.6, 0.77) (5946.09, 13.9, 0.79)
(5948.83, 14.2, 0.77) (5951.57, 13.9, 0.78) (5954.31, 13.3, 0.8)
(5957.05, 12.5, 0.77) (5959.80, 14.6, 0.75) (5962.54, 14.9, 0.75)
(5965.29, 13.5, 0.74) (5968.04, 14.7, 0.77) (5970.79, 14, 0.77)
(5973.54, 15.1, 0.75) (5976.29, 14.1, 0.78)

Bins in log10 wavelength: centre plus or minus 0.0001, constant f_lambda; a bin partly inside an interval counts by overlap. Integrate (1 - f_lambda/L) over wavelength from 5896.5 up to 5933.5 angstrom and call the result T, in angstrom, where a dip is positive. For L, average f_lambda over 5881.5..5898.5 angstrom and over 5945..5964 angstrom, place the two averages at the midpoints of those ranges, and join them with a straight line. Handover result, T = -4.97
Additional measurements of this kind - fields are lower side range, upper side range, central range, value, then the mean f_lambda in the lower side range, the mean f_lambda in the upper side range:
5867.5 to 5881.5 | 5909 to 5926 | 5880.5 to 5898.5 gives 3.8 angstrom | 15.2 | 14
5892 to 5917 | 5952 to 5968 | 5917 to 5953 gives -1.7 angstrom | 13.3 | 13.8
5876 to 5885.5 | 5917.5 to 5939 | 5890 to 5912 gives 3.2 angstrom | 15.3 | 14.3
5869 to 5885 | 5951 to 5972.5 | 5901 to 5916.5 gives 0.4 angstrom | 15.4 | 13.9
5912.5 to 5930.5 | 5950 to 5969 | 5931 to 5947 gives -0.6 angstrom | 14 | 13.9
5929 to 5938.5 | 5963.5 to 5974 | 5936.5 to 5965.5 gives 0.8 angstrom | 14.6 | 14.3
